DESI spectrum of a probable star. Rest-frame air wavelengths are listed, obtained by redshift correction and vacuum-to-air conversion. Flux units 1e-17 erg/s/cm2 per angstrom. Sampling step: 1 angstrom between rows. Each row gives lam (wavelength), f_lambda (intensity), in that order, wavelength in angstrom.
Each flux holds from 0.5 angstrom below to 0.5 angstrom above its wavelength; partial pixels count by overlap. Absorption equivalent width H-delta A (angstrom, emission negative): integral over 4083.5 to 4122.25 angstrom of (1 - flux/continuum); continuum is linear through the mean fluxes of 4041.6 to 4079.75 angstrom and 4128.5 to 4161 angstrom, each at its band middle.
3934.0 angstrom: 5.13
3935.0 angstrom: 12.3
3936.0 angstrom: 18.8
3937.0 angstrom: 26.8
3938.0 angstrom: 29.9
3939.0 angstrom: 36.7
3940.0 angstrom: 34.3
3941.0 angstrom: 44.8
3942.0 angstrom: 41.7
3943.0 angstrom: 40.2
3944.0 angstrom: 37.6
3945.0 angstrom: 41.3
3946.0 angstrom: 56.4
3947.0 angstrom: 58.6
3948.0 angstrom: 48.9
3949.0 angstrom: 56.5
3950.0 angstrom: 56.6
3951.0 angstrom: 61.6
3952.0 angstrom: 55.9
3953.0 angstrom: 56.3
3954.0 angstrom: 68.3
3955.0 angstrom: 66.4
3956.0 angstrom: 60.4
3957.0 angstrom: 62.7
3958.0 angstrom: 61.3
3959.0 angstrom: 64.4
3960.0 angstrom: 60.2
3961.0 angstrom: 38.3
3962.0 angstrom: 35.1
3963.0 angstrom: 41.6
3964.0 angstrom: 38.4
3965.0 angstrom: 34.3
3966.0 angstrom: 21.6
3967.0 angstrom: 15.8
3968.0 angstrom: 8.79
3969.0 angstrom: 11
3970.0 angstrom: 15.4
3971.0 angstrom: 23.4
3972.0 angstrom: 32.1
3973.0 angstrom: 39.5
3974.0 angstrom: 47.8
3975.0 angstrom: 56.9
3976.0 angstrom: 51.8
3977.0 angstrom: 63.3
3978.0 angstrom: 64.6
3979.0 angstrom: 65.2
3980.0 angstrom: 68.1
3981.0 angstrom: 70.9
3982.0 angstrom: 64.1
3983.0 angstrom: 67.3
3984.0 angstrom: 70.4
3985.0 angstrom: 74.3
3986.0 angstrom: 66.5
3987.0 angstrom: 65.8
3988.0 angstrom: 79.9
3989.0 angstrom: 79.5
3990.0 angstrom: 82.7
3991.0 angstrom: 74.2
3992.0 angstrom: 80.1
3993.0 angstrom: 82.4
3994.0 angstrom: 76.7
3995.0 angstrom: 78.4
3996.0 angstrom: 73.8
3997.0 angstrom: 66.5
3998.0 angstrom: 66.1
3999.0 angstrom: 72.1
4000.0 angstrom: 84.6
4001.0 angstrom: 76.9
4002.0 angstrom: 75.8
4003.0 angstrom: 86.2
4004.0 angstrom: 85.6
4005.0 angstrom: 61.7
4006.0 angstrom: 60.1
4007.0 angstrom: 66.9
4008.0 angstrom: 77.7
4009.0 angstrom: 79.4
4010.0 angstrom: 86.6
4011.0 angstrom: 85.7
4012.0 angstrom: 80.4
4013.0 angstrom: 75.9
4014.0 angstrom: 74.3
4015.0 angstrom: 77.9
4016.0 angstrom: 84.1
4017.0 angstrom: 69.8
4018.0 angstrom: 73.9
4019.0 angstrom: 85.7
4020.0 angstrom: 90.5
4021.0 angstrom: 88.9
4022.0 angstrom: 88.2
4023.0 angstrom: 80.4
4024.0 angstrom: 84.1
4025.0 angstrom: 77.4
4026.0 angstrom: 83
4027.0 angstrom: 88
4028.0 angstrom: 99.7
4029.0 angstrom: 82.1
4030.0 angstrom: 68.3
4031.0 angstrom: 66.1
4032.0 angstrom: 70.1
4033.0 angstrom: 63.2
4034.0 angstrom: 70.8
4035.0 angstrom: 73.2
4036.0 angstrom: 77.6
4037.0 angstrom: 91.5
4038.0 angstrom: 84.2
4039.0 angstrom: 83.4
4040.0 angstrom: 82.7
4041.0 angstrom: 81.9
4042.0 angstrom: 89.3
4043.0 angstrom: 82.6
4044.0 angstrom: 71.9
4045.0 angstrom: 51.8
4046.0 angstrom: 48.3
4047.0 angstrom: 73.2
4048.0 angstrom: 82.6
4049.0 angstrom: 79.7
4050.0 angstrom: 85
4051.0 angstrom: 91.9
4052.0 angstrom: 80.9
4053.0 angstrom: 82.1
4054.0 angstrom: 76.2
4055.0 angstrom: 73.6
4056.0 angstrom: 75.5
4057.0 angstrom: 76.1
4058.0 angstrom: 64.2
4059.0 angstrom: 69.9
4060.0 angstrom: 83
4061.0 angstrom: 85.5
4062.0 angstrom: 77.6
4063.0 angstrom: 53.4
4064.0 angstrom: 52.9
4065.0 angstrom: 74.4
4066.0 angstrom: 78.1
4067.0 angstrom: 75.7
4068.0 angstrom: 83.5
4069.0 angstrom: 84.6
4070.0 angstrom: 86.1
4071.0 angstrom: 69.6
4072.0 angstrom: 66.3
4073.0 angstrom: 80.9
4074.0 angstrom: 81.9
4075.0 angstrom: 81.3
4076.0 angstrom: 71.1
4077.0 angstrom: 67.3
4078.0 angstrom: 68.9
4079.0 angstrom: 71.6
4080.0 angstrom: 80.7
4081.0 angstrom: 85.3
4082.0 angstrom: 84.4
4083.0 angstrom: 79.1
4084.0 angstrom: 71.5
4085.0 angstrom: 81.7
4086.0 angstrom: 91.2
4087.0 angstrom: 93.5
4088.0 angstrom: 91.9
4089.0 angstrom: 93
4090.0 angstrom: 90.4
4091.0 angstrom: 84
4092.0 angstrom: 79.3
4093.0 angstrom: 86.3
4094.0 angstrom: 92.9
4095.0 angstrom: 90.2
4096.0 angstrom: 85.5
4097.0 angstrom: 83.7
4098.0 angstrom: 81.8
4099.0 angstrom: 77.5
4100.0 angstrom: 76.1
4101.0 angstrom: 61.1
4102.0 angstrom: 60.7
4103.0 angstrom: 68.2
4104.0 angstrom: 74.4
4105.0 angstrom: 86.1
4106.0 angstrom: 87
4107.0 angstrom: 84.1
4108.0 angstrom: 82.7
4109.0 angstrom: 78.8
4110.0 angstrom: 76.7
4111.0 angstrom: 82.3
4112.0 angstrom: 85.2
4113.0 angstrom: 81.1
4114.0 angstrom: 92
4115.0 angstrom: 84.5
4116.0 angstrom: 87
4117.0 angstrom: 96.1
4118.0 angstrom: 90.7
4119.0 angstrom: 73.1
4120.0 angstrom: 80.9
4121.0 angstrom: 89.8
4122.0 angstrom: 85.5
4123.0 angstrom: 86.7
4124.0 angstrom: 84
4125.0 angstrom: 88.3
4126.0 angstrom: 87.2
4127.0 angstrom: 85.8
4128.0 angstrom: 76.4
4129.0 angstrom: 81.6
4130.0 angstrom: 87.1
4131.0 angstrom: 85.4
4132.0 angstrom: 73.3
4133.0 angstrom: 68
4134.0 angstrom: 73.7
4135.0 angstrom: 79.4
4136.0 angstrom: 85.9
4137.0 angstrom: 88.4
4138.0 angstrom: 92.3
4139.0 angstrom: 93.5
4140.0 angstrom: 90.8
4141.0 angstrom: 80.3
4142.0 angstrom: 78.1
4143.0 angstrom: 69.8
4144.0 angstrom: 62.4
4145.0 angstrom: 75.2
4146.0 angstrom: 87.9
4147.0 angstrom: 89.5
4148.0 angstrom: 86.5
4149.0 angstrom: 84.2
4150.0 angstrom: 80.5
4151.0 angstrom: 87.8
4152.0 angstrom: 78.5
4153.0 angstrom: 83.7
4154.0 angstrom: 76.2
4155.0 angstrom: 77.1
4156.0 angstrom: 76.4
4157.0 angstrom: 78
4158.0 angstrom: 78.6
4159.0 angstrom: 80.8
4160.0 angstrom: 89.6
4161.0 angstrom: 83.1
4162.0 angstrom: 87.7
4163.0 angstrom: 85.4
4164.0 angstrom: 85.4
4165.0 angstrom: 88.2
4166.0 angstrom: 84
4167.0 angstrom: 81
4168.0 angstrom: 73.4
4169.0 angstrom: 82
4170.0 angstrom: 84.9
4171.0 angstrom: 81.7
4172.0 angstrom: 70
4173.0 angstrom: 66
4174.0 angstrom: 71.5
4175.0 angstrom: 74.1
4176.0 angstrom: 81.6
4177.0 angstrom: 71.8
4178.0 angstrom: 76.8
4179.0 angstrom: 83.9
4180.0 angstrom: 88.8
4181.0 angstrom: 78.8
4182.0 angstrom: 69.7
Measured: -2.4 angstrom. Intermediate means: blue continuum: 75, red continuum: 81.3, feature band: 83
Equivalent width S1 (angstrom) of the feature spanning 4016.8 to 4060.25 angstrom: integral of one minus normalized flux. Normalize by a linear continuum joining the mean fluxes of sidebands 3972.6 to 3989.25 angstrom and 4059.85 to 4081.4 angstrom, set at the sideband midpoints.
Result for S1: -4.2 angstrom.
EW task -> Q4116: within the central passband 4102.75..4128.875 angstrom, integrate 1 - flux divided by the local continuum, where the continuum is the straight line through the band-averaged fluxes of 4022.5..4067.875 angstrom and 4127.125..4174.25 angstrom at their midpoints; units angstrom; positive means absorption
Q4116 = -1.39 angstrom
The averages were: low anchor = 76.6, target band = 83.8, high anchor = 81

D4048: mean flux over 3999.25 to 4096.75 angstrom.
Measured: 78.7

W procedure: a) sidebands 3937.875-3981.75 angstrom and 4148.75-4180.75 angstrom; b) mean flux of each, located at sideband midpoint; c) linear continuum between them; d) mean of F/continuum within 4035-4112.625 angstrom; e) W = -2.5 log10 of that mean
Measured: -0.20 mag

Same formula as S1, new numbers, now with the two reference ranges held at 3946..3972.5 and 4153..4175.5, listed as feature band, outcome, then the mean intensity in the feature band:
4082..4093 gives -3.11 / 85.5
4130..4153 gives -1.71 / 81.6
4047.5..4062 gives -4.27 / 79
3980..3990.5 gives -4.89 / 71.9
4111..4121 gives -1.97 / 85.7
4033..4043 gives -3.88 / 80.8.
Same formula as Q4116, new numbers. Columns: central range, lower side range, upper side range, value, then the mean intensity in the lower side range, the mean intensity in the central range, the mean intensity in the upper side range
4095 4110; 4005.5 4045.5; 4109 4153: 0.7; 78.7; 78.1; 83.1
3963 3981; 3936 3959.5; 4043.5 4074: 5.2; 50.1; 39.7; 74.6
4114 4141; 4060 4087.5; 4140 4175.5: -1.9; 77.1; 84.5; 80.1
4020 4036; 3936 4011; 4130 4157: -3.6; 57.1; 79.2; 81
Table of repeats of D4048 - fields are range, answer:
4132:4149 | 81.2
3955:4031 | 66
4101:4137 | 81.8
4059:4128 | 80.7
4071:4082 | 75.7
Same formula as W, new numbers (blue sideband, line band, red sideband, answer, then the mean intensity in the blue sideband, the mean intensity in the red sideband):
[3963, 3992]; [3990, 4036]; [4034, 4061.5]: -0.20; 52.2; 77.6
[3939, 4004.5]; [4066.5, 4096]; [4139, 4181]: -0.16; 56.9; 80.5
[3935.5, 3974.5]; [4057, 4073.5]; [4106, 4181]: -0.14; 42.3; 81.9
